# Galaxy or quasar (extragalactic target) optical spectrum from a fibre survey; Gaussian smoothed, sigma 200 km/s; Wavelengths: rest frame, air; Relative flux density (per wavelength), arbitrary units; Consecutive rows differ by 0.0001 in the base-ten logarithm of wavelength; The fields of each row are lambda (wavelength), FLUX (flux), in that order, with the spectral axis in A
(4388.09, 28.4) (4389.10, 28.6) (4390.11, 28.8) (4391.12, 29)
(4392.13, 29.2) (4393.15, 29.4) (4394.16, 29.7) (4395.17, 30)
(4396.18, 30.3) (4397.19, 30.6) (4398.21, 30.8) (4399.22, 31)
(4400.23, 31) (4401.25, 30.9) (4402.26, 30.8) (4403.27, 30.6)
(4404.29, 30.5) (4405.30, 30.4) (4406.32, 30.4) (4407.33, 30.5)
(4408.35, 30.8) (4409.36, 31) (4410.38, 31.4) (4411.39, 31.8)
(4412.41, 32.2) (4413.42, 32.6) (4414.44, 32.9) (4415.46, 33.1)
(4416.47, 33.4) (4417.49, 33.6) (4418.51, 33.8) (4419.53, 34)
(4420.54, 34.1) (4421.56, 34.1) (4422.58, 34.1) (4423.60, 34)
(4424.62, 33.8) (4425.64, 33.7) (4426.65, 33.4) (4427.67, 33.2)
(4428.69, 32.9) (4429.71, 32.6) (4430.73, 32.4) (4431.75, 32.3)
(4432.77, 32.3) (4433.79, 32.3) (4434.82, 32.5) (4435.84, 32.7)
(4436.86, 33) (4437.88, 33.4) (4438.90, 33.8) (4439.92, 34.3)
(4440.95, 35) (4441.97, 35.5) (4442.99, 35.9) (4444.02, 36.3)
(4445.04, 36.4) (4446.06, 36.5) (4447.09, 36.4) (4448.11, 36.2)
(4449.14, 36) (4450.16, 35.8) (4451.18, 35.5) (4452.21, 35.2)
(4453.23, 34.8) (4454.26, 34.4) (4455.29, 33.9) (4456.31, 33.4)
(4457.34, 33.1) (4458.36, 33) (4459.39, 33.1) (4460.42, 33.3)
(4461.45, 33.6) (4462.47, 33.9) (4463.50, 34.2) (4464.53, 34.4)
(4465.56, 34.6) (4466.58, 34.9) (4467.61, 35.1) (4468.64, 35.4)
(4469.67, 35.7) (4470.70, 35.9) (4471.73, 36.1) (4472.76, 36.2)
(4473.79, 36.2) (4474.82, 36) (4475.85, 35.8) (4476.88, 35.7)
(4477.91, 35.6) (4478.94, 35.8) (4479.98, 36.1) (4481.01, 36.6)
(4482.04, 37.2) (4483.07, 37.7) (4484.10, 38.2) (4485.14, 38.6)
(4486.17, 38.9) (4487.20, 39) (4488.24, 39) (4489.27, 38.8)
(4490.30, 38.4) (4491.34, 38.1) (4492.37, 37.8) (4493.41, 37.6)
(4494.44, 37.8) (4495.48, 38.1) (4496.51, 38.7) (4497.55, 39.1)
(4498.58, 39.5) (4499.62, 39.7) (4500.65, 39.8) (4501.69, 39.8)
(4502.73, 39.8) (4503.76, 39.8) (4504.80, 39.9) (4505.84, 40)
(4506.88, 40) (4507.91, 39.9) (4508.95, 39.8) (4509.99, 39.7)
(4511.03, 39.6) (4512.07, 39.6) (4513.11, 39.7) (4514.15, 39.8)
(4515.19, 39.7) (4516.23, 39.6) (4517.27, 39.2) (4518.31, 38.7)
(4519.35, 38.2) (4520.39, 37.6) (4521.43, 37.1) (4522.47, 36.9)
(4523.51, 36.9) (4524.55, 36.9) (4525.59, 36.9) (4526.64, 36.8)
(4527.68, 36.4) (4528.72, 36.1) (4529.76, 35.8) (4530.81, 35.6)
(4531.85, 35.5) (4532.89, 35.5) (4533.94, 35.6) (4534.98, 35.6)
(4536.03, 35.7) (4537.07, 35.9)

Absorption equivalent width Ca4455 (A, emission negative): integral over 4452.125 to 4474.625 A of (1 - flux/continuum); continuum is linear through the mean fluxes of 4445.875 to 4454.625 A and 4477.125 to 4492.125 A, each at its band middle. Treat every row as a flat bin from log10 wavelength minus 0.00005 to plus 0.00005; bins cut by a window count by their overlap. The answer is 1.1 A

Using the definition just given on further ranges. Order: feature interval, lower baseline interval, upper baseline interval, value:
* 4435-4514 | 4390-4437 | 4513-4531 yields -3.4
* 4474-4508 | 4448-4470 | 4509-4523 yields -1.2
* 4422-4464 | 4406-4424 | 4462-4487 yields 0.2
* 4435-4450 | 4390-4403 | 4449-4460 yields -0.7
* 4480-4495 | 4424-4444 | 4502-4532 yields -0.6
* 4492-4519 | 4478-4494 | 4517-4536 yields -1.5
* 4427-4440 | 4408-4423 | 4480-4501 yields 0.5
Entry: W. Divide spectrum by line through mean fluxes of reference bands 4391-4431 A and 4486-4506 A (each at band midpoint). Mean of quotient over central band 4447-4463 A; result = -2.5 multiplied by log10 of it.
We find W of 0.03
